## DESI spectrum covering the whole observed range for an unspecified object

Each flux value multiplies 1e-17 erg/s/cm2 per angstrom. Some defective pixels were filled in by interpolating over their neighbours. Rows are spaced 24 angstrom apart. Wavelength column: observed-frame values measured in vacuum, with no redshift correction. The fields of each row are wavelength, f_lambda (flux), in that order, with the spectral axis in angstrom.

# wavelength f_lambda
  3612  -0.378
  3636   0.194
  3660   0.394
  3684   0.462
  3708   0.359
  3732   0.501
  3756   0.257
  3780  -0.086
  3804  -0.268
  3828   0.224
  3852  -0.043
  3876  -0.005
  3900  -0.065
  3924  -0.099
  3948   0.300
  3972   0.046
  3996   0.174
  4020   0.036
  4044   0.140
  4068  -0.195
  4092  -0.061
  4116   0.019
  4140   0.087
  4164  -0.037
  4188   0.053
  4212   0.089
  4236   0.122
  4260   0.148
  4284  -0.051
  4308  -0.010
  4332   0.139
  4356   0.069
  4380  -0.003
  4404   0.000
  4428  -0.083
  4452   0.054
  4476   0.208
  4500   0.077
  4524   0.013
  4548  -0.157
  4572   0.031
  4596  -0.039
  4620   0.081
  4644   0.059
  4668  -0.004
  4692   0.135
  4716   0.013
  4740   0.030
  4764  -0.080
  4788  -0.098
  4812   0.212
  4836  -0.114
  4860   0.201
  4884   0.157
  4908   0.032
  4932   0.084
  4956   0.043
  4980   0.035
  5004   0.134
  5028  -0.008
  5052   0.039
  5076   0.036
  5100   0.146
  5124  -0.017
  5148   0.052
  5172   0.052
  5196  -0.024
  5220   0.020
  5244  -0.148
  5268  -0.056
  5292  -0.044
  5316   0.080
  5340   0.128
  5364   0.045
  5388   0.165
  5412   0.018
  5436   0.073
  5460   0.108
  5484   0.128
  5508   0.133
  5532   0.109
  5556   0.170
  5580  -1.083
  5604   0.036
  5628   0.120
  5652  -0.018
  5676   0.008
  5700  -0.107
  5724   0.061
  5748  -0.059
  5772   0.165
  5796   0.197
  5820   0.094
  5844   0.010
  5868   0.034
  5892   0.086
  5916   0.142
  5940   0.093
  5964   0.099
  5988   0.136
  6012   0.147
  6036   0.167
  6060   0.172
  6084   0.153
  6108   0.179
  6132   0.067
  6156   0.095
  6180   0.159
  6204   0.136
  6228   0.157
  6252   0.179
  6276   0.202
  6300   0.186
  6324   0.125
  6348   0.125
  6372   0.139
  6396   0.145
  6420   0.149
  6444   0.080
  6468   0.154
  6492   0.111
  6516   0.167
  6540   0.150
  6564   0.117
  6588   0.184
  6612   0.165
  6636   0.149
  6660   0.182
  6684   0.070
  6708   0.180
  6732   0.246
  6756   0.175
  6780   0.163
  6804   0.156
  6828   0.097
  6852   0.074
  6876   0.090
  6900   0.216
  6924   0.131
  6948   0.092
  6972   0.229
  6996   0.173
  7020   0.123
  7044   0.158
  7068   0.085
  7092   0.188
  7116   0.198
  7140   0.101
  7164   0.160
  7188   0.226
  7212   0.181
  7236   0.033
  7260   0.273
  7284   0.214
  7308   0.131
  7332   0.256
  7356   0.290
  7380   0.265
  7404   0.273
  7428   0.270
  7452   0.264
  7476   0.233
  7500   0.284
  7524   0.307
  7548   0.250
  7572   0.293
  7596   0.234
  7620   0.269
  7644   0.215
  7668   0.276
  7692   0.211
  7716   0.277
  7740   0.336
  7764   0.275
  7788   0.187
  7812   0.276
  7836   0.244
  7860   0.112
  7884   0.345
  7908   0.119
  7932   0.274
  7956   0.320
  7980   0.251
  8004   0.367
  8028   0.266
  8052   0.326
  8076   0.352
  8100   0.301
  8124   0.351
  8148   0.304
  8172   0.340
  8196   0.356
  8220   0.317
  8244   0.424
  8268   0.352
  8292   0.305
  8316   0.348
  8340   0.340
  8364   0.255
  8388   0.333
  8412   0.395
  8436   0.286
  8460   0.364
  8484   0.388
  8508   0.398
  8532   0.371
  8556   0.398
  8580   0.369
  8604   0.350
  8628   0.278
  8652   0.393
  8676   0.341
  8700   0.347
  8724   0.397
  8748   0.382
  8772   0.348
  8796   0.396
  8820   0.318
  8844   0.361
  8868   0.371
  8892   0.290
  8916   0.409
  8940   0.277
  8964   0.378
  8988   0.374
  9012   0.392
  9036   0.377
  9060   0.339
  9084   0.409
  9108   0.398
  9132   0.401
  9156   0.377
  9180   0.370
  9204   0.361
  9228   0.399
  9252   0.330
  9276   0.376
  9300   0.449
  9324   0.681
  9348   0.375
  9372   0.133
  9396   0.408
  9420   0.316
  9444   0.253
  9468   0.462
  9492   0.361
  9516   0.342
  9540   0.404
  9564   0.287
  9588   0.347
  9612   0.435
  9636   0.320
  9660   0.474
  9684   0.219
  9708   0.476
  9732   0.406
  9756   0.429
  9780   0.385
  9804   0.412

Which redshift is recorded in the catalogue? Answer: 0.840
